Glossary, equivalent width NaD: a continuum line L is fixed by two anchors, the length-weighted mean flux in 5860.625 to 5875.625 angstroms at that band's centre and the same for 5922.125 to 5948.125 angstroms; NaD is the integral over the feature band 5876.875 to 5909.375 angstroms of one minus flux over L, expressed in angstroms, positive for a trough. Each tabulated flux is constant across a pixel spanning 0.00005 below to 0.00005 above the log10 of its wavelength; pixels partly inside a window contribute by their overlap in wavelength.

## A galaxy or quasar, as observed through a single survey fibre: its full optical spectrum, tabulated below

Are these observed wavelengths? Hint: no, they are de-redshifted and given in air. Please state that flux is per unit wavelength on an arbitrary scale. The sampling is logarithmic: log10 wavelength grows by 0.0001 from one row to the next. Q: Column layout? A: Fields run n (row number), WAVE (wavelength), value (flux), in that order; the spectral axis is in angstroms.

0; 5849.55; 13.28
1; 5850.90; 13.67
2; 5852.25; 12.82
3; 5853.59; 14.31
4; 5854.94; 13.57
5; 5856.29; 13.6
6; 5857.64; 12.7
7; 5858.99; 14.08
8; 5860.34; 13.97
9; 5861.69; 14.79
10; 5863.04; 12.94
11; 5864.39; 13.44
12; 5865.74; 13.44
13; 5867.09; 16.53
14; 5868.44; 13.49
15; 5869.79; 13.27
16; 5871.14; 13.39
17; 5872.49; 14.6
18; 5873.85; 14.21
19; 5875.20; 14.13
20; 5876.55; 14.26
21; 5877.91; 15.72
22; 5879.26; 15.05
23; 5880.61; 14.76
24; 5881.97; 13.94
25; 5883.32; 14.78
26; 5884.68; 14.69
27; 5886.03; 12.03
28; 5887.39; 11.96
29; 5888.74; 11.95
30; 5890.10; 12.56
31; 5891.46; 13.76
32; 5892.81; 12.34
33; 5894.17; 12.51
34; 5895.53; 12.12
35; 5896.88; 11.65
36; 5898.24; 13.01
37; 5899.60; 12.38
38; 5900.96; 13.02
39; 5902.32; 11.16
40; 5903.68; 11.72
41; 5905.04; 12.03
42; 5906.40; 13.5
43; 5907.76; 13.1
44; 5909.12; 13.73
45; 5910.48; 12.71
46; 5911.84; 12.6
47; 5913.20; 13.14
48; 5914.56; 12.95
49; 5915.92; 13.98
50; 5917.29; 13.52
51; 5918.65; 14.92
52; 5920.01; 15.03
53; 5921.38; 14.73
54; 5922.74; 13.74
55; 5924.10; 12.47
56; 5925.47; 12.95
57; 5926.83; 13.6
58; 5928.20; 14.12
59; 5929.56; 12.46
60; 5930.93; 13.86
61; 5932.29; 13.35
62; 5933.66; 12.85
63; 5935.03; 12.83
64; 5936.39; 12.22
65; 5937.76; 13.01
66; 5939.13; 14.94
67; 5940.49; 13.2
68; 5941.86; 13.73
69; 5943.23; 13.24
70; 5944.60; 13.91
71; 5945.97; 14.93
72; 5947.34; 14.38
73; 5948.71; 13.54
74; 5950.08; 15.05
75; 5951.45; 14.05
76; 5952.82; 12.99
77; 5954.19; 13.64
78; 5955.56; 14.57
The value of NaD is 1.77 angstroms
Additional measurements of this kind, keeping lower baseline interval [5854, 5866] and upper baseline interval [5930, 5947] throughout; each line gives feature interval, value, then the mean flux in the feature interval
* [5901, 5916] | 0.89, 12.8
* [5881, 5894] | 0.44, 13.1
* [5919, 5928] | -0.19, 13.8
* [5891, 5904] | 1.16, 12.4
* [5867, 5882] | -0.86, 14.4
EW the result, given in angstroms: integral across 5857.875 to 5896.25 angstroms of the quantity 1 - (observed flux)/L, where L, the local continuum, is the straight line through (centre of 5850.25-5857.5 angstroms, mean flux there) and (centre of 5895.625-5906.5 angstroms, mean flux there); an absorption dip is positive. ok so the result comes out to -2.46 angstroms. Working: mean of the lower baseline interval 13.5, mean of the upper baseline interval 12.2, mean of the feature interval 13.7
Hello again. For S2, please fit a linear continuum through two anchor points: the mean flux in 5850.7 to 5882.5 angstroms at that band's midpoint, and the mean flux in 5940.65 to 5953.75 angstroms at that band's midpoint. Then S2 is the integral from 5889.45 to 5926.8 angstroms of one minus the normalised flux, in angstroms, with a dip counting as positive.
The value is 2.6 angstroms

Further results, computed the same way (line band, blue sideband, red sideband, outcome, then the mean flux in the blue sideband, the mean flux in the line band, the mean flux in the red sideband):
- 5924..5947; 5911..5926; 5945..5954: 0.8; 13.6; 13.4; 14.1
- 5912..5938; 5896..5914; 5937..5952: -0.3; 12.6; 13.4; 14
